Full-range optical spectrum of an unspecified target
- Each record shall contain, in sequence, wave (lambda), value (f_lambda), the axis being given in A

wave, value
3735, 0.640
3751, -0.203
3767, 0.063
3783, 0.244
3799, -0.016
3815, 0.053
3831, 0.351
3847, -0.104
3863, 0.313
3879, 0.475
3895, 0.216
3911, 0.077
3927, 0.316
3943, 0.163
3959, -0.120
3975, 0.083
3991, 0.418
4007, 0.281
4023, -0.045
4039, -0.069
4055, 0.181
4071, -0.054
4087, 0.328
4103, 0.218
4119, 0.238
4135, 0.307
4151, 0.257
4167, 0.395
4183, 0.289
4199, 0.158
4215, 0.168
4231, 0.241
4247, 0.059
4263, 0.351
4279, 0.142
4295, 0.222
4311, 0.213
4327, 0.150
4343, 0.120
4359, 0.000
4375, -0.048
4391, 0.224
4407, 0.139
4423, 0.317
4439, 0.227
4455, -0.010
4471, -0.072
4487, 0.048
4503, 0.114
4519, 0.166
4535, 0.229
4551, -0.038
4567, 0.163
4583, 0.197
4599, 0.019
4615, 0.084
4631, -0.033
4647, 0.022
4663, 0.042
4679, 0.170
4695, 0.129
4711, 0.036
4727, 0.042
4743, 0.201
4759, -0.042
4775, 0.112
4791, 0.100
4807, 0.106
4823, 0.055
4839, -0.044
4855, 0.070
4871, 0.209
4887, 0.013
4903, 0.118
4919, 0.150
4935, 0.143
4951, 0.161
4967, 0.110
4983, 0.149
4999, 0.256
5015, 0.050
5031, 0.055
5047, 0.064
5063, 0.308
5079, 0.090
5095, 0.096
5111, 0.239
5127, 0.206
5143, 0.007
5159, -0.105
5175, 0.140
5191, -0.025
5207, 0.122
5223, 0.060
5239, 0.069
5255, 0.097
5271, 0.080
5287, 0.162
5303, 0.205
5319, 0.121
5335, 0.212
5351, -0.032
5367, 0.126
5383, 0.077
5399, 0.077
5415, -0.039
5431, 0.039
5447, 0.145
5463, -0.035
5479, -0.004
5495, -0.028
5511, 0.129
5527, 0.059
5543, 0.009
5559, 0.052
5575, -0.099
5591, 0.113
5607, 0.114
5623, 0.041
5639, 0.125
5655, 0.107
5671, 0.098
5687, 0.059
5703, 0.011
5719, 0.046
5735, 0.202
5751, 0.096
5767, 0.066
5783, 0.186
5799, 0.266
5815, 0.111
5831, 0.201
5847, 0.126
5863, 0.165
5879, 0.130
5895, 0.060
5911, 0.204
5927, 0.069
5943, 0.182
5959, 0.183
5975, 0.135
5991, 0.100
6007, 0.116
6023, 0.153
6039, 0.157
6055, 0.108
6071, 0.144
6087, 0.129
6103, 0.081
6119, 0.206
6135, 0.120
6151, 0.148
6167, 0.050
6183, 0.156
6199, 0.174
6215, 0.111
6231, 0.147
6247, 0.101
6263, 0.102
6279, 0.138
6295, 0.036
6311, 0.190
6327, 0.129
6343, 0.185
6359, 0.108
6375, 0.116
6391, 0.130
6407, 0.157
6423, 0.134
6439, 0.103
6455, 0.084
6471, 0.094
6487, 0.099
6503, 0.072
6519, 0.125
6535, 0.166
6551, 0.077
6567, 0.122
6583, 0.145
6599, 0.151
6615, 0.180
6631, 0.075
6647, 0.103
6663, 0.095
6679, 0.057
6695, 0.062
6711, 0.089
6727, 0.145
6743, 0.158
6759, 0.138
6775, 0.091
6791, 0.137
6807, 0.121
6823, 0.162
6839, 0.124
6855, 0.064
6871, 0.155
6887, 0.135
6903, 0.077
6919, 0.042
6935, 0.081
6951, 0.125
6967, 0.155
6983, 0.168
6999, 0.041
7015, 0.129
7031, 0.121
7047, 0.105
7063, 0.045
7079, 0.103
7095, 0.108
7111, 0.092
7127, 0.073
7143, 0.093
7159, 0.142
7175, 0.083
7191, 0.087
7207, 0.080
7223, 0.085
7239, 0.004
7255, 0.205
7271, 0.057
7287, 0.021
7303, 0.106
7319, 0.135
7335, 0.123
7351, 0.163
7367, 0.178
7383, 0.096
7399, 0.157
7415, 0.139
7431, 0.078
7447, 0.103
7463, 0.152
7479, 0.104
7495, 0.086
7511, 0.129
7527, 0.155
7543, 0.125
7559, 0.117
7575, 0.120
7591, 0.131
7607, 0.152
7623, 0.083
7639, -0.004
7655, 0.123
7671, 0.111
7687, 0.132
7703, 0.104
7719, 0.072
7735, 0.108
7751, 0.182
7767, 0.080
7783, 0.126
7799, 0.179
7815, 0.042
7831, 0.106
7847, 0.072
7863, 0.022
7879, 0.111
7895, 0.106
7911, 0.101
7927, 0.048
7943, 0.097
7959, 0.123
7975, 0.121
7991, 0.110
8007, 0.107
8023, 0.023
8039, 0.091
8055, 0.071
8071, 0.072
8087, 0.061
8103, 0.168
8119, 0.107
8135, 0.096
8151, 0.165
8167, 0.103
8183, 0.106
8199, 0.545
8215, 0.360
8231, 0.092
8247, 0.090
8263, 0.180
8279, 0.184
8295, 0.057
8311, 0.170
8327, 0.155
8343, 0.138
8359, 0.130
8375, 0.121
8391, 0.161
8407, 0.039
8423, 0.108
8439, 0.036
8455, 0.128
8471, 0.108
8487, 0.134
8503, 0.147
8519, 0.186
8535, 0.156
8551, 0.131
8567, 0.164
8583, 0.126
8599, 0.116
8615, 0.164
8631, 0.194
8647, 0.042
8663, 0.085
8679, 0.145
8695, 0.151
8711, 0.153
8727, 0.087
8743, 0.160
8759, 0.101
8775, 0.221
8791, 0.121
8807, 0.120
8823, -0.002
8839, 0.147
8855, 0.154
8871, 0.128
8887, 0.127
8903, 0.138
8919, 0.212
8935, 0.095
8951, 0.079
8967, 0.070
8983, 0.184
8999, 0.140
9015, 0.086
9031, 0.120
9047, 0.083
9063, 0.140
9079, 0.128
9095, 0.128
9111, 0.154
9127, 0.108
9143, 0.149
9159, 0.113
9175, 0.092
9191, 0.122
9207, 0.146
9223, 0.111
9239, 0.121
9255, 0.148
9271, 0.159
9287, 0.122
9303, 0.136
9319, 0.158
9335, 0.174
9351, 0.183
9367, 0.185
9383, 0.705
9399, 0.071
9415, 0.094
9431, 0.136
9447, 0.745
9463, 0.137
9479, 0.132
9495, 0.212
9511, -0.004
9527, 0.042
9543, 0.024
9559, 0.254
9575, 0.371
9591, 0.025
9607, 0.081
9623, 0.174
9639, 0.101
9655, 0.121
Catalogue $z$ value 1.20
